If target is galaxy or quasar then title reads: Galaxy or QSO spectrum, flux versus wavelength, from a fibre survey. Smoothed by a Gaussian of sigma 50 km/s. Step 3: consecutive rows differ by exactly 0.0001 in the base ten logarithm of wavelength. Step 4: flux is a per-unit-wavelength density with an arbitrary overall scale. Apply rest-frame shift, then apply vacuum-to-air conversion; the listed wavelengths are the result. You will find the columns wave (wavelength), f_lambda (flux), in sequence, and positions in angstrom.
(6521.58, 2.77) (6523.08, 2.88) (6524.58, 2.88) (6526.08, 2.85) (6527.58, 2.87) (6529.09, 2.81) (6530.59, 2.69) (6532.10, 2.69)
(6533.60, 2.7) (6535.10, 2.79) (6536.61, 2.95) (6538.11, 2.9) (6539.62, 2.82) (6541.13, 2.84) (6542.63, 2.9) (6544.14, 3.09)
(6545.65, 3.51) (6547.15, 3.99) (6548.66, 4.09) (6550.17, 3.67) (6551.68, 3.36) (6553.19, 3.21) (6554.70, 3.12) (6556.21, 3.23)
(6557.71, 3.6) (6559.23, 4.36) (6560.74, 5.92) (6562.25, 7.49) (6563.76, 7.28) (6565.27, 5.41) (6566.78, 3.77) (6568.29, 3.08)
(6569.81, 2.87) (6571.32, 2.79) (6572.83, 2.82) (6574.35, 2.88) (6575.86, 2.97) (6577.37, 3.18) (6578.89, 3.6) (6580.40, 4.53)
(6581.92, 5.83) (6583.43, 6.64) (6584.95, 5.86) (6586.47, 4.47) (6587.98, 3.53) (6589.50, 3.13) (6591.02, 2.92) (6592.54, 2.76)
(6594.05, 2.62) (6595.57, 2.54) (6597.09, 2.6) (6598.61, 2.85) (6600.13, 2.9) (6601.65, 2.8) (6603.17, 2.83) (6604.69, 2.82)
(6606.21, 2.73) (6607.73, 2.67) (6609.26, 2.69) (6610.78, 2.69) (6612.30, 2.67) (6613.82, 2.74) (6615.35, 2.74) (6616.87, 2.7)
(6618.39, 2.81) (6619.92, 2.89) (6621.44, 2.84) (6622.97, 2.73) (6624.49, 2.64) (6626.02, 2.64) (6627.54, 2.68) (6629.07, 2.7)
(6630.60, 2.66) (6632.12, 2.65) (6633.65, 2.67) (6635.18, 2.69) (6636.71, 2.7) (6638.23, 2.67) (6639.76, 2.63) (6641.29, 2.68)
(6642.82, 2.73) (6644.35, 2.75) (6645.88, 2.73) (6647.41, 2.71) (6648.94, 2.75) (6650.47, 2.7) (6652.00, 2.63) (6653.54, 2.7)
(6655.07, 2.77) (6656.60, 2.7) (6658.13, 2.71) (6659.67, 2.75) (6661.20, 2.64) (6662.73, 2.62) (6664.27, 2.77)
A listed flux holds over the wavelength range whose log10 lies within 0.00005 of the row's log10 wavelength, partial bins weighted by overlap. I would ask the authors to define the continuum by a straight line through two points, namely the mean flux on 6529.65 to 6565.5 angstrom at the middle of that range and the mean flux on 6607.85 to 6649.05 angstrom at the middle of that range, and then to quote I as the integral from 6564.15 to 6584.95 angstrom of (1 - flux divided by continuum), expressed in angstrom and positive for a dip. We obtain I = -3.8 angstrom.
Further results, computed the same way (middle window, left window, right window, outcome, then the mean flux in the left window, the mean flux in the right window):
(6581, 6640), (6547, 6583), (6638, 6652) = 4.42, 4.07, 2.7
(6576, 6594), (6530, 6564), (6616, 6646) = -4.92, 3.66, 2.71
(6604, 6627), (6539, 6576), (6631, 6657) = 2.50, 3.82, 2.7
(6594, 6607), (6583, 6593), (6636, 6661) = 3.70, 4.15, 2.71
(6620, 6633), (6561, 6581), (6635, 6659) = 1.59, 4.09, 2.7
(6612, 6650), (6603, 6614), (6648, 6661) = 0.07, 2.72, 2.71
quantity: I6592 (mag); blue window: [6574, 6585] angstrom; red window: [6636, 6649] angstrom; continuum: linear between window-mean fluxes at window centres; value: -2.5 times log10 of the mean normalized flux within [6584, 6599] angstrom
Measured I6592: 0.21 mag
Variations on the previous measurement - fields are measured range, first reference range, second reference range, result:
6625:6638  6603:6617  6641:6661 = 0.019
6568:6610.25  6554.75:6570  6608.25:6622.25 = 0.108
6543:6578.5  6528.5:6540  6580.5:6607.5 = -0.241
